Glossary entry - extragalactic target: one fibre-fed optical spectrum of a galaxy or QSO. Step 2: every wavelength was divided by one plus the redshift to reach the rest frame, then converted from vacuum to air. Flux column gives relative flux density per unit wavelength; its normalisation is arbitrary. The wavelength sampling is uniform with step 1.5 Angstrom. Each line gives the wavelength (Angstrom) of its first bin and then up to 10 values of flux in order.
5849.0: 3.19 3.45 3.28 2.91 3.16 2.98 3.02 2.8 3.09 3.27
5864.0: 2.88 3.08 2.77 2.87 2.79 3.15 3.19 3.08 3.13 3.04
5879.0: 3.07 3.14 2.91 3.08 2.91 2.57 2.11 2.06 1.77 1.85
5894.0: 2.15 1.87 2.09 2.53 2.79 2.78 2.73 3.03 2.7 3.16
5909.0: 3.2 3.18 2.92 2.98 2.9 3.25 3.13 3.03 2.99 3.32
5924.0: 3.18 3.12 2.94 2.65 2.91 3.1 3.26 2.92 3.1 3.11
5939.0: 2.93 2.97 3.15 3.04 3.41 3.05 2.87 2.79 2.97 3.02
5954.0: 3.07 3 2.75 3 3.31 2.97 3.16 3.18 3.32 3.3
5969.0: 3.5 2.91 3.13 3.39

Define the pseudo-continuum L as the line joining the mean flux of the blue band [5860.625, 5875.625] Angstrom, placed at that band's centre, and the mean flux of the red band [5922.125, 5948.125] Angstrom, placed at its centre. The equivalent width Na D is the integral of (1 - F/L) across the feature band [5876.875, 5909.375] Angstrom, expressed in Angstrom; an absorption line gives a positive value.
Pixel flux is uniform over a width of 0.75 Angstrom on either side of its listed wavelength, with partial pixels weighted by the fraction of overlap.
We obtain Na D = 4.6 Angstrom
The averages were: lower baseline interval 3.02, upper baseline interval 3.06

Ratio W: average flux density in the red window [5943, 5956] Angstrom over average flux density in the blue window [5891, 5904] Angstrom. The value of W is 1.30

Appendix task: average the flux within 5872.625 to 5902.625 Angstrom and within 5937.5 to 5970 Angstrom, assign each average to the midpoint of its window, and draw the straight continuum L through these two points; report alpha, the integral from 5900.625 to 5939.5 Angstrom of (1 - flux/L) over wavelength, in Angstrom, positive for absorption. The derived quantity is -2.5 Angstrom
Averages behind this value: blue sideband 2.6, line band 3.02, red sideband 3.08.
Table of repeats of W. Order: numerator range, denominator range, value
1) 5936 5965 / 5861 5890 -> 1.04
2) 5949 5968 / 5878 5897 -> 1.25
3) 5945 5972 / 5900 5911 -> 1.04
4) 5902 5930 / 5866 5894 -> 1.10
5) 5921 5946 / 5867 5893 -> 1.11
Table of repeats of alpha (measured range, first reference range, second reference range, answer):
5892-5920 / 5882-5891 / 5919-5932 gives 0.2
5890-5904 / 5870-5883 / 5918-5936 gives 3.5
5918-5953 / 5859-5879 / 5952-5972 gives 0.6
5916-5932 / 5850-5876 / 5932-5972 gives 0.1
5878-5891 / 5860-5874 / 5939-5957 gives 1.4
